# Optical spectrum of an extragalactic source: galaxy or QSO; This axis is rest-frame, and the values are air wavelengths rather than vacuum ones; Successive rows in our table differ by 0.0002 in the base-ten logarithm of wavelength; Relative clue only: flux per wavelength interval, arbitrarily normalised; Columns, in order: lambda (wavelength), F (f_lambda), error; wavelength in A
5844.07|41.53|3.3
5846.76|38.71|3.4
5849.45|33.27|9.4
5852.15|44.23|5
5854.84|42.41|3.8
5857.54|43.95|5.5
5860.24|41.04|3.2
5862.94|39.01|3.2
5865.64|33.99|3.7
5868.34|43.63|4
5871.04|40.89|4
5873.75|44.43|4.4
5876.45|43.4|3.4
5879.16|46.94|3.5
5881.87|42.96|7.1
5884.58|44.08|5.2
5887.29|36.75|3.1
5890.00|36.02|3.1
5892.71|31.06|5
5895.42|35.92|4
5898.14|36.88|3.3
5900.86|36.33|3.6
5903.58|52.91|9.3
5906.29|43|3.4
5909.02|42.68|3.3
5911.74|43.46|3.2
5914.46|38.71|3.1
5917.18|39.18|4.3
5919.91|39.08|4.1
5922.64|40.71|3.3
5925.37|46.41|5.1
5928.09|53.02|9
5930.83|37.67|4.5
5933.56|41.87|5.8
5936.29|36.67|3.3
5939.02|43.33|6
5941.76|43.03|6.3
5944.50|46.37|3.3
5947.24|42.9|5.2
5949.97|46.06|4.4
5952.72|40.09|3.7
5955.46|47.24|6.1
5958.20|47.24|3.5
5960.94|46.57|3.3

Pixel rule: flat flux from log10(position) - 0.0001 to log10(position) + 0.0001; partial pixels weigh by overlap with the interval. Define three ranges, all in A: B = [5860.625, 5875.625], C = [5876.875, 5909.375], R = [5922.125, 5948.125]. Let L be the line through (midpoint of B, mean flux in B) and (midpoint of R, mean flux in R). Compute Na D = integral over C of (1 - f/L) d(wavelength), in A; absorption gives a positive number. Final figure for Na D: 0.9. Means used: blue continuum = 40.6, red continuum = 43.3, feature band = 40.5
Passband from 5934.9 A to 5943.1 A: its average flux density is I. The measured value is 41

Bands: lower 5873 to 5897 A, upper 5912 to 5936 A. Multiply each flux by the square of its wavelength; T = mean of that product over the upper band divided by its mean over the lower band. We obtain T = 1.06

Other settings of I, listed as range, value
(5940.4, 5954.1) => 43.7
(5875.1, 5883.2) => 44.4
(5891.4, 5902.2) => 35.1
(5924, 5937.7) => 43.1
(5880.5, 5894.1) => 38.2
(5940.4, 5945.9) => 44.7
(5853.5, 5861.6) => 42.4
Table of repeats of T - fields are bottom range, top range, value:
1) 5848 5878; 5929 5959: 1.08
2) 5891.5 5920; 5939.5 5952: 1.12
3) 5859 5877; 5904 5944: 1.06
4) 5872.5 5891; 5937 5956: 1.06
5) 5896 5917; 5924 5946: 1.06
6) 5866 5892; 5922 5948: 1.06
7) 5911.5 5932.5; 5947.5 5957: 1.06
